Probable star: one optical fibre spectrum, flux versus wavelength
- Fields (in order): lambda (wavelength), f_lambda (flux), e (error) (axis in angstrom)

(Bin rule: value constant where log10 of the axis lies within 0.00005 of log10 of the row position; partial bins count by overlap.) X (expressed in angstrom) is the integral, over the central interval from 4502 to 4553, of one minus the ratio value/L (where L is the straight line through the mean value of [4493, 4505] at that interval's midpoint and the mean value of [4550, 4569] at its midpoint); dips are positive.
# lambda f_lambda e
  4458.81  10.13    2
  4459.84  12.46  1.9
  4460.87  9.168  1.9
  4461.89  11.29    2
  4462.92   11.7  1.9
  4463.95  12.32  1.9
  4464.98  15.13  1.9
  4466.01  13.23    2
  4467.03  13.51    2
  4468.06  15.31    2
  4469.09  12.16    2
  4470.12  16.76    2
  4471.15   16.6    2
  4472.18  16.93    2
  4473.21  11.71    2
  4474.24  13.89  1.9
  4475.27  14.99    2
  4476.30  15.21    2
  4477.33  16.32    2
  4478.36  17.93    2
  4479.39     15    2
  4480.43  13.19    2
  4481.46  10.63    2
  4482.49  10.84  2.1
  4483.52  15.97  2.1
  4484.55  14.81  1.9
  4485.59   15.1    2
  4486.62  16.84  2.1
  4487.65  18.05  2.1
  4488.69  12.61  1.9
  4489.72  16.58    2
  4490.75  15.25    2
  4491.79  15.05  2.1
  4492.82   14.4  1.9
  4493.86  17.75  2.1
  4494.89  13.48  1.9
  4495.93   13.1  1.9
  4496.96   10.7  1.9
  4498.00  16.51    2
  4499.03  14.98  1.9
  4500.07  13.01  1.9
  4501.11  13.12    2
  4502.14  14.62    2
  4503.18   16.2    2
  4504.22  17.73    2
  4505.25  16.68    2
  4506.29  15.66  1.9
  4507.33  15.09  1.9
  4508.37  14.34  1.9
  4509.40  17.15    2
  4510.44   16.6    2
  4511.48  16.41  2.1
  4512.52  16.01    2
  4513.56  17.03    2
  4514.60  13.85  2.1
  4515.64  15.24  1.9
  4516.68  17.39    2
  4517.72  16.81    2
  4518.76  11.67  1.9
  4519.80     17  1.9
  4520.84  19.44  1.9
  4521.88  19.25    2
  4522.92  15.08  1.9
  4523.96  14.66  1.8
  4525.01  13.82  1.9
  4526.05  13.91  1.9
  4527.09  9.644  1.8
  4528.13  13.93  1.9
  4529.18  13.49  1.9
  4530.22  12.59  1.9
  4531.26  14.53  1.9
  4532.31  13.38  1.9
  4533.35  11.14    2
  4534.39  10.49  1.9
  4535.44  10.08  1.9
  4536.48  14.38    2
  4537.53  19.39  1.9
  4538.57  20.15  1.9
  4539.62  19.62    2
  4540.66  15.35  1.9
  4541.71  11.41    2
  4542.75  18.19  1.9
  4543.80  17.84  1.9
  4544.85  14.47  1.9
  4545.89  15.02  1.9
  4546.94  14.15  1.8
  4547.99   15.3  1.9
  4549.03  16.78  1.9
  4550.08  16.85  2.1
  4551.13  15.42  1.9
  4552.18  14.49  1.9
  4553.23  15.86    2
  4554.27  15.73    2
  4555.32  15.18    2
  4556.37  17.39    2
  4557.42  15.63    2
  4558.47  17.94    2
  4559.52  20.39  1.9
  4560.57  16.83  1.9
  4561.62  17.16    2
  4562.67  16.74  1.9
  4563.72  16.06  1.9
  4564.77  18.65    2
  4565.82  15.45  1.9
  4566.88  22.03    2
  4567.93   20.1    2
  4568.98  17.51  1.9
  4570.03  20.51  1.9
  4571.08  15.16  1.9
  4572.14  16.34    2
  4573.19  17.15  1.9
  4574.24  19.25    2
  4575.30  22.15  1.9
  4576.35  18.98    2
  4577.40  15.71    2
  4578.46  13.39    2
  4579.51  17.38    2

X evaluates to 1.6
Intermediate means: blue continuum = 14.7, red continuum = 17.1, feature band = 15.3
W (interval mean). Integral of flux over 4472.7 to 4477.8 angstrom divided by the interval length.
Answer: 14.4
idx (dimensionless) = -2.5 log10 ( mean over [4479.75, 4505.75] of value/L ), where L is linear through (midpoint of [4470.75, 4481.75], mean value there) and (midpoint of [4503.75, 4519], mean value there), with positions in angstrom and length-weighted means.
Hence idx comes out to 0.05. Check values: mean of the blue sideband 14.8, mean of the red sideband 15.9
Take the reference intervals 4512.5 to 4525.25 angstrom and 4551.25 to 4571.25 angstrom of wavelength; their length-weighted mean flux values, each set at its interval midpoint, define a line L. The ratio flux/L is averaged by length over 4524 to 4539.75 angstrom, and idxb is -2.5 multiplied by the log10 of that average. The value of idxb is 0.18 mag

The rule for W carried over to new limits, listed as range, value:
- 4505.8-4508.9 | 15.1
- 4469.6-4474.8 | 15.2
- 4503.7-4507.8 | 16.3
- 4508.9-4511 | 16.8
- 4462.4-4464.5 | 12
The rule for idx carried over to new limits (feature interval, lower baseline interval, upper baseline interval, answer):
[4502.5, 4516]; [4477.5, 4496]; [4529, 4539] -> -0.11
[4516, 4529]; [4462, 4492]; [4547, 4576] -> 0.06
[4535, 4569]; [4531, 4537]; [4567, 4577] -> -0.10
